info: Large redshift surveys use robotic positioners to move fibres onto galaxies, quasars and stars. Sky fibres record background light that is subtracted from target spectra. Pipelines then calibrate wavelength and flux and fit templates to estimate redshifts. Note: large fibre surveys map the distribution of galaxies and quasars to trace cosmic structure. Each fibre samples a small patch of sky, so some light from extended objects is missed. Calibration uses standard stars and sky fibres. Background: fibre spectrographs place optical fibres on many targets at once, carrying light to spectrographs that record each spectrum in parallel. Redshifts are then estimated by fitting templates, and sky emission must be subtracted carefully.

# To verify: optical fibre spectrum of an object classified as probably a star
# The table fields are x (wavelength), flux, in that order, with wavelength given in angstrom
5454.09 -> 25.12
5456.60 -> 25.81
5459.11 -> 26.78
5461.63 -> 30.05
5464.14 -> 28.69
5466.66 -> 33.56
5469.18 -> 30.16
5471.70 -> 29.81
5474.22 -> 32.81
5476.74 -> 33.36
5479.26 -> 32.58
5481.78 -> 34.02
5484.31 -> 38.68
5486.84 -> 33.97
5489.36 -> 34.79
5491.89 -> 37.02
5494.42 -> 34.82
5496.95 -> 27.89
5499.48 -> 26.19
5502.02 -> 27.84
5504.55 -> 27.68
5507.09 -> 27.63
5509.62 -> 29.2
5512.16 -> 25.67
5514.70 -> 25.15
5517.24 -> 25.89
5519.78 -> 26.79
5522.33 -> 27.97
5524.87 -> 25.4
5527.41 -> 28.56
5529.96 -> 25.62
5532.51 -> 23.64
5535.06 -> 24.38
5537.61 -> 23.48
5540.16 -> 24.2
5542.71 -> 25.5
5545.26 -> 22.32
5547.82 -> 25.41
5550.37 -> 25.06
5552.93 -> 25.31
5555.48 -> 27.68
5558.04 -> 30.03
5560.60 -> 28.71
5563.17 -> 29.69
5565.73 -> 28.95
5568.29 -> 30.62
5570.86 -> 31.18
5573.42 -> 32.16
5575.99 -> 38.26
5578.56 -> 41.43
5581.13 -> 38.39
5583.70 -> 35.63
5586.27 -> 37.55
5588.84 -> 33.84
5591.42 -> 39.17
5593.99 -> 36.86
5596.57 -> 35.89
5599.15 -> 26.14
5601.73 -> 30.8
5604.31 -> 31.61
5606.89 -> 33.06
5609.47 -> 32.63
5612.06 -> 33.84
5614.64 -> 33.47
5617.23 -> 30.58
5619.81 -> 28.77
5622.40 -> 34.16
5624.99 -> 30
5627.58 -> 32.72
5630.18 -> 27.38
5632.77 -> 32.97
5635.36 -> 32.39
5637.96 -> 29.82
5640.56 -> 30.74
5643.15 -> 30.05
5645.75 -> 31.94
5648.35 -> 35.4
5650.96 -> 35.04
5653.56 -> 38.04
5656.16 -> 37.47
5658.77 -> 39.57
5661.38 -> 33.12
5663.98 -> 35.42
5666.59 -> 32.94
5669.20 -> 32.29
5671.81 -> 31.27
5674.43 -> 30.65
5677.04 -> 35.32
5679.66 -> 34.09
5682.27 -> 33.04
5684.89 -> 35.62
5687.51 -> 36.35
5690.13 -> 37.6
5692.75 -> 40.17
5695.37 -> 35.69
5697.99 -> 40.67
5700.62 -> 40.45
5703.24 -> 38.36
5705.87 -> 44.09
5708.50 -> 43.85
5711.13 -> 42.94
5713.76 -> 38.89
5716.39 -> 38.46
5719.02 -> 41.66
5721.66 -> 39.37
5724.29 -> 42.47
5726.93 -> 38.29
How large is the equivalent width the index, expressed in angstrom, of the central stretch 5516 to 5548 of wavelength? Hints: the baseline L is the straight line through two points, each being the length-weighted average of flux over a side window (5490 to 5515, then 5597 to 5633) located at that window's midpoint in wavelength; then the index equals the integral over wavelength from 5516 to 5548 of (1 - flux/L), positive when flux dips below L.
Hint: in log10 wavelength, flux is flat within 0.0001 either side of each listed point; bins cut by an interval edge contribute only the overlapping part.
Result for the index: 4.8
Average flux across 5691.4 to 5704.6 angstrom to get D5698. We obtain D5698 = 39.1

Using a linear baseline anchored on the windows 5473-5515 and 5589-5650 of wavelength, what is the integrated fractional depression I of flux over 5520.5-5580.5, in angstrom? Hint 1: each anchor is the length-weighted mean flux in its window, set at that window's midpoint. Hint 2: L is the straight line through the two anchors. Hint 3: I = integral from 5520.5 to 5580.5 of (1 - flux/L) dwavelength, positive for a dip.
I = 6.7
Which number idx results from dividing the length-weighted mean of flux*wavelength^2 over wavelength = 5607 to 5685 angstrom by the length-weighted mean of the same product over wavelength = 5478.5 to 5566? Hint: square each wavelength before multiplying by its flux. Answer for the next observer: 1.2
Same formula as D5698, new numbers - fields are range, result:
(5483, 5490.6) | 35.8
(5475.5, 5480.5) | 33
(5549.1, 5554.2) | 25.2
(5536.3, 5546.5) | 23.9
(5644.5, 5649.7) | 33.6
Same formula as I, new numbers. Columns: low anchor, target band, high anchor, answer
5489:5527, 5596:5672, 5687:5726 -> 6.87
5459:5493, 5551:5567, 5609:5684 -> 2.24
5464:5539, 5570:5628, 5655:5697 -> -2.35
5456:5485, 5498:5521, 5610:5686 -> 3.49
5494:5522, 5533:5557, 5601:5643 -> 3.32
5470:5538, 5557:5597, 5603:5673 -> -3.82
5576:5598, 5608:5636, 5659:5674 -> 3.04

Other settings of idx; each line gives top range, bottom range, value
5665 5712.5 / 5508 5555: 1.53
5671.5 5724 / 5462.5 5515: 1.32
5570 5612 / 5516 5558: 1.38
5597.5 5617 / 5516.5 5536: 1.25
